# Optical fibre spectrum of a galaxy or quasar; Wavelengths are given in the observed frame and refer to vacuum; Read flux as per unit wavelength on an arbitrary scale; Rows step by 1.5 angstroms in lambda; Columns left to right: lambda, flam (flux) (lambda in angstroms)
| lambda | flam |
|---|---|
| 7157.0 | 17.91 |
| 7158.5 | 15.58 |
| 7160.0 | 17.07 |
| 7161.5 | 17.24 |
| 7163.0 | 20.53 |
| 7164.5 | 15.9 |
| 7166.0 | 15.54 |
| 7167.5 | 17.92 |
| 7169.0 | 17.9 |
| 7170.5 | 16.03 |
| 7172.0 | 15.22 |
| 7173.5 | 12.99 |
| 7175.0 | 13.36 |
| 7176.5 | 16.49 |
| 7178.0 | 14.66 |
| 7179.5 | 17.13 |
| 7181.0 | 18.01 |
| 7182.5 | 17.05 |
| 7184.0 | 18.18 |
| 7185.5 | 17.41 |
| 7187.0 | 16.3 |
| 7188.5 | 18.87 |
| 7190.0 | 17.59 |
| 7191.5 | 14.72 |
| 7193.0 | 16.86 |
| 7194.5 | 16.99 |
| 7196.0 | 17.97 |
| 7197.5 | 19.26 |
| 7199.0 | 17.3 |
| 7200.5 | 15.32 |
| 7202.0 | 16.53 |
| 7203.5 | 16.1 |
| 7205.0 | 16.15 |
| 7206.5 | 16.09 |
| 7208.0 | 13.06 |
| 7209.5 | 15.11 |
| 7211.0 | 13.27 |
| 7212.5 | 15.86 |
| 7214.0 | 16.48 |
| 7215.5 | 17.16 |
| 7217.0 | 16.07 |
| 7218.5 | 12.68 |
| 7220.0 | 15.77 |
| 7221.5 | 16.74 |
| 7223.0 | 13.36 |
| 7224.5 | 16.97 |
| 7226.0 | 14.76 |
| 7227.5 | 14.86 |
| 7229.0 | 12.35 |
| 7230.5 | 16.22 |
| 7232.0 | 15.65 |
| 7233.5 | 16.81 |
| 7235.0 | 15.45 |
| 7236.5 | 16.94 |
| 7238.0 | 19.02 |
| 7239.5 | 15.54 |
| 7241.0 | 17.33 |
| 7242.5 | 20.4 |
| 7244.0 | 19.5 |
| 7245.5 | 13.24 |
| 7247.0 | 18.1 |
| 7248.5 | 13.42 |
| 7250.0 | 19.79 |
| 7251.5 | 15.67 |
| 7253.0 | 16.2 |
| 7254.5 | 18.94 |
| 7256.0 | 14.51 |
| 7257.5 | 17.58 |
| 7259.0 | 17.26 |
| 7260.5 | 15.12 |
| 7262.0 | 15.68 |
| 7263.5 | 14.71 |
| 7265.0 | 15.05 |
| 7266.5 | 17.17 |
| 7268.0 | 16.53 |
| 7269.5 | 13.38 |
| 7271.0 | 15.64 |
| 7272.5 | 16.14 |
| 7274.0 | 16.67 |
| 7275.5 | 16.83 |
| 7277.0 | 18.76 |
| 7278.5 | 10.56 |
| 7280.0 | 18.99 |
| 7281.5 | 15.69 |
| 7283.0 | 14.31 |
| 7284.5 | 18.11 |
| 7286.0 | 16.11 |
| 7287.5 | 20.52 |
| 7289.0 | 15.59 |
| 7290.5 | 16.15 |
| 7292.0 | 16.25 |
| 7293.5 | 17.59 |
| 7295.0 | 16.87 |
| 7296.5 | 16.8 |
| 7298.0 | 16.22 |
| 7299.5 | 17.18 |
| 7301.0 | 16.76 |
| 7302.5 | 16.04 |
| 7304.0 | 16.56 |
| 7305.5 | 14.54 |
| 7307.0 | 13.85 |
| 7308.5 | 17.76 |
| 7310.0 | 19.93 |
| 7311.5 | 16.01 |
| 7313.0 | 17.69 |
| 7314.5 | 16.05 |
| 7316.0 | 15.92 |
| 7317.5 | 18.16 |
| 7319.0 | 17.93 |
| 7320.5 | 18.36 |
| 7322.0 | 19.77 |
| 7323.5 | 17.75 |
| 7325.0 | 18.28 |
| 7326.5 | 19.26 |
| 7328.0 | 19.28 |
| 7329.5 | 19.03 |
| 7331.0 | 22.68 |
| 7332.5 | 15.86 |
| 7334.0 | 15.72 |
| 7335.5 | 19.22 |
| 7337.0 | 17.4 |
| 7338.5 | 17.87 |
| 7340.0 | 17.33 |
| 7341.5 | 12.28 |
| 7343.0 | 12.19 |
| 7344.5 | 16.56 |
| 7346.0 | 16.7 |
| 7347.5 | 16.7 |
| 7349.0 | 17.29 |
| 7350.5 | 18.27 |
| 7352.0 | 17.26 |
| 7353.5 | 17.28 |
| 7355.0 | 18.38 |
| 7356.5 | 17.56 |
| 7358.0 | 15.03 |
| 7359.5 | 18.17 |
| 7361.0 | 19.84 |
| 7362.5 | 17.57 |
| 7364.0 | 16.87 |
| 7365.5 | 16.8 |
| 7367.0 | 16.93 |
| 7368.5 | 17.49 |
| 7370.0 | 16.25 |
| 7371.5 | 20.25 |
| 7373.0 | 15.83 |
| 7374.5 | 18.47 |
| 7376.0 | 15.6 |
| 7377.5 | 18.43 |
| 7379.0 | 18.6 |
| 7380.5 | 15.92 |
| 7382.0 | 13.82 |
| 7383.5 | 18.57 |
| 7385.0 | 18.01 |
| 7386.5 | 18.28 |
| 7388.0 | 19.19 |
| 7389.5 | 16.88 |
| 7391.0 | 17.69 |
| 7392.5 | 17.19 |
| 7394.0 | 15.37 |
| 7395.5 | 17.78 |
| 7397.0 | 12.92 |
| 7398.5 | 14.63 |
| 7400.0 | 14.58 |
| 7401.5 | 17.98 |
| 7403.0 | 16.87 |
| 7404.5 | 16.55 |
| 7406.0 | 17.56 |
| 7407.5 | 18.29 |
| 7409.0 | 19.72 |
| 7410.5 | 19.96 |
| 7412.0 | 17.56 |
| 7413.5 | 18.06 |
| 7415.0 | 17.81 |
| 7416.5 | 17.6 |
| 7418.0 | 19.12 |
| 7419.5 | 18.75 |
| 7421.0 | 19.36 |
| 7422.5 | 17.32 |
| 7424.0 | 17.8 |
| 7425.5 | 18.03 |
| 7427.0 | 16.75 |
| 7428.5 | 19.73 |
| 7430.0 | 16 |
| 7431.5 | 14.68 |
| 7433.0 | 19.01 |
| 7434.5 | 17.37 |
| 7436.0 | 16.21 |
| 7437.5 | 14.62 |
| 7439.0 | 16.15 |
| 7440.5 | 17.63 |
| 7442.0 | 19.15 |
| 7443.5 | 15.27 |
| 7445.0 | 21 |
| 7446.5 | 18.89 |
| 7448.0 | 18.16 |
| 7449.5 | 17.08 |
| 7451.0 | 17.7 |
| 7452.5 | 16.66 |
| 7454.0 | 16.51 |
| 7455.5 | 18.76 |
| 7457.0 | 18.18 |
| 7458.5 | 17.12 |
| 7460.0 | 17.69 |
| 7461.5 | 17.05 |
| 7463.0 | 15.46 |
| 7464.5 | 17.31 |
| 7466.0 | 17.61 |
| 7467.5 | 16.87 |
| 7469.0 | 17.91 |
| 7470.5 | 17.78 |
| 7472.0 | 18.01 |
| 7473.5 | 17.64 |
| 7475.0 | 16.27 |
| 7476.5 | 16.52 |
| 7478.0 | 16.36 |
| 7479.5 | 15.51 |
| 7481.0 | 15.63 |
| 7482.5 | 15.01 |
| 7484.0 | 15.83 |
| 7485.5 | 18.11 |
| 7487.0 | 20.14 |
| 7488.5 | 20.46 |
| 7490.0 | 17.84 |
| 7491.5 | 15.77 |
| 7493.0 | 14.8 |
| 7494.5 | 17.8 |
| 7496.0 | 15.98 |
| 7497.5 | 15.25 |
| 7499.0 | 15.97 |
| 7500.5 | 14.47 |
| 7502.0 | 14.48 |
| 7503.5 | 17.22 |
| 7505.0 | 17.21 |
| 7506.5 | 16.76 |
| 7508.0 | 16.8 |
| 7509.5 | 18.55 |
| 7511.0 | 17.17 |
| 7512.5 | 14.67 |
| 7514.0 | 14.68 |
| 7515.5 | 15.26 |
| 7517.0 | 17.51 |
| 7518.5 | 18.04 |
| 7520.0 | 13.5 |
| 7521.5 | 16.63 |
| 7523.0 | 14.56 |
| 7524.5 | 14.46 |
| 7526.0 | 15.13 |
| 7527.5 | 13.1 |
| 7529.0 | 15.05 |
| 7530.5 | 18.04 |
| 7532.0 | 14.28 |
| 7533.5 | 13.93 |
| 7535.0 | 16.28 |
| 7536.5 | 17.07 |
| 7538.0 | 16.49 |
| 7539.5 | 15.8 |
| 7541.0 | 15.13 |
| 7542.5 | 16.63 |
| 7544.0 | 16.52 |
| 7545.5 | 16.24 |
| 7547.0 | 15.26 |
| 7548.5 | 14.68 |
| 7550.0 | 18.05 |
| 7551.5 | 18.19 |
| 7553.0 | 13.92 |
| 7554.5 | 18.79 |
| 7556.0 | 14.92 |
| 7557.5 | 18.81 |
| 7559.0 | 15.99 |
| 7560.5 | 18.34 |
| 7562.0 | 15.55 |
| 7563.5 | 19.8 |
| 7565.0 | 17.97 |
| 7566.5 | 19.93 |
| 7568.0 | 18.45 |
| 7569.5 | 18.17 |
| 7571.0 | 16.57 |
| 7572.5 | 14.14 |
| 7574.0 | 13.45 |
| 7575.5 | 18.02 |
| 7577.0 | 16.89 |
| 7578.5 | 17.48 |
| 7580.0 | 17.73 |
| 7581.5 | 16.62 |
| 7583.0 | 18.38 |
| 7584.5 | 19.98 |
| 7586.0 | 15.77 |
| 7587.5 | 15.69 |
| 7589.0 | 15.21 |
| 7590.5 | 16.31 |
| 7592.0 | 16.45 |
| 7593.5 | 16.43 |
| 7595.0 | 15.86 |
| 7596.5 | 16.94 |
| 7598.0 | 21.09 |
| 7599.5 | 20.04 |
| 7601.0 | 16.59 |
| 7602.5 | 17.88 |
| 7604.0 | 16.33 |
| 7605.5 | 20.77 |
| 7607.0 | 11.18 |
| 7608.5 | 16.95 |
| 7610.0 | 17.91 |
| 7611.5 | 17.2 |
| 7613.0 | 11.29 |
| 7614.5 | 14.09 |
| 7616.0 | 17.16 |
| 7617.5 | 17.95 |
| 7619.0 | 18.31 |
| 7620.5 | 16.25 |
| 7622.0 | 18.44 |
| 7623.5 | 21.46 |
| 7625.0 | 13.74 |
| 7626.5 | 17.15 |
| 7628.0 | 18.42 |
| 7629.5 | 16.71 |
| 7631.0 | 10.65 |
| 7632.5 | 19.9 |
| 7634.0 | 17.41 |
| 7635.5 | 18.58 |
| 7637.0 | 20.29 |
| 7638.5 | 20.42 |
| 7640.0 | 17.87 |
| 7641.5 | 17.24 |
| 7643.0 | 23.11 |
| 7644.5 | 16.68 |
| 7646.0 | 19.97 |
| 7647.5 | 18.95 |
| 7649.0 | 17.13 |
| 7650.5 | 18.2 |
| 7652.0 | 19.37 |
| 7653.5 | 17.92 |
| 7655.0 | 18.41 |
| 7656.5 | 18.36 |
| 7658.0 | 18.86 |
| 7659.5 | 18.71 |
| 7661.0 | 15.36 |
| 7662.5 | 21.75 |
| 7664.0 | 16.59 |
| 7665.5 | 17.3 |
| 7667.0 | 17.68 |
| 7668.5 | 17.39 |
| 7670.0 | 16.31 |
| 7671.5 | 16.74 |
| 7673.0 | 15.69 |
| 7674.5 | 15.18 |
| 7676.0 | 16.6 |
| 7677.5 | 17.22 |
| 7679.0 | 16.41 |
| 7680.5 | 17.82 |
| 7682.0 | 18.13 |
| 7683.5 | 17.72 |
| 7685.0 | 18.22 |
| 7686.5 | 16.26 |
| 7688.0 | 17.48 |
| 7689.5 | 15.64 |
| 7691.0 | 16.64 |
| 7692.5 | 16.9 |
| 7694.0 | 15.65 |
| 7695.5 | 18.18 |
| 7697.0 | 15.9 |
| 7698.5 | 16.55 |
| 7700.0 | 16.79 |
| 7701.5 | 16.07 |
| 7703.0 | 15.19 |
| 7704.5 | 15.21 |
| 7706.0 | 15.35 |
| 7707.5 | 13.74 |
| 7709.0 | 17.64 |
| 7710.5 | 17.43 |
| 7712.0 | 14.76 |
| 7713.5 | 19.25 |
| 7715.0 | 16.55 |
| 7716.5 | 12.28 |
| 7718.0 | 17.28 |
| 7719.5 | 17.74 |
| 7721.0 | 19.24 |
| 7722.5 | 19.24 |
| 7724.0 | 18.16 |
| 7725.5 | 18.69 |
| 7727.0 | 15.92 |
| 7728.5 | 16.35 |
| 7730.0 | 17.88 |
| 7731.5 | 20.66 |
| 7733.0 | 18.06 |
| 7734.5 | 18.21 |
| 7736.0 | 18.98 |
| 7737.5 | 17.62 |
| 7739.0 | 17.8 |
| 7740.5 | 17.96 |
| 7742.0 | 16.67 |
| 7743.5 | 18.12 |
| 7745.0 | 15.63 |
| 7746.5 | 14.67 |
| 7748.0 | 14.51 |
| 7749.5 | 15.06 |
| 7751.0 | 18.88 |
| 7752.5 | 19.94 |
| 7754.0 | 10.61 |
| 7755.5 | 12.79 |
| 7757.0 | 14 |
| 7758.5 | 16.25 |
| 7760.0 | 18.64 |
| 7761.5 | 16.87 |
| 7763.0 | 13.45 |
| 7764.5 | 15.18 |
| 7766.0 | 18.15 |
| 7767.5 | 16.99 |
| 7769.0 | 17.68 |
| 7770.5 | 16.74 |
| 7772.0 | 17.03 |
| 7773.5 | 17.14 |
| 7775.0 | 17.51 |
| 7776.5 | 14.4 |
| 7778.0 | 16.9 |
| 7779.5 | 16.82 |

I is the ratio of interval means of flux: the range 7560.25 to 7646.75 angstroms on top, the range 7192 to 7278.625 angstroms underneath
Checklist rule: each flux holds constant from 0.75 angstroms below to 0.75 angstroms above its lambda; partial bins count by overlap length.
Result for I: 1.07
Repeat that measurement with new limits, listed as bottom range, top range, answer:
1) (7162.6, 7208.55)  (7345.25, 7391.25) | 1.05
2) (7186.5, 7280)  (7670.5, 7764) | 1.03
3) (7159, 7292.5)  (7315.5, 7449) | 1.07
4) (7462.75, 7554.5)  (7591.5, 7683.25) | 1.07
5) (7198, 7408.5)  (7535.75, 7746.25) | 1.03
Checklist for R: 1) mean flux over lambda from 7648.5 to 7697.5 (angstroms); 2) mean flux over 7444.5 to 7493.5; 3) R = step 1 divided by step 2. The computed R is 1.00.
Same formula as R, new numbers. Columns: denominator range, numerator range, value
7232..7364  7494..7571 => 0.97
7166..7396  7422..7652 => 1.02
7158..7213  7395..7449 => 1.06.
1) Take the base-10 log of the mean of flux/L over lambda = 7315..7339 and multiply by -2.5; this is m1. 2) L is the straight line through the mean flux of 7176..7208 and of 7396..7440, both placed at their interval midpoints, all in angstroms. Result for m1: -0.07 mag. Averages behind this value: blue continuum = 16.8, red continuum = 17.3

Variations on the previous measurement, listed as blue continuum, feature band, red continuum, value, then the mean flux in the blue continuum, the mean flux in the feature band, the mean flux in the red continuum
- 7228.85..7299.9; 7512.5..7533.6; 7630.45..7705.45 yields 0.12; 16.5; 15.3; 17.5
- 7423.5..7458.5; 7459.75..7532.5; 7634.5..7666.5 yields 0.08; 17.4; 16.4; 18.6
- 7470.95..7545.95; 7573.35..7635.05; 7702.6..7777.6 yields -0.03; 16.2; 16.9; 16.7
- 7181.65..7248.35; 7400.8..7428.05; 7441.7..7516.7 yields -0.08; 16.3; 18.1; 17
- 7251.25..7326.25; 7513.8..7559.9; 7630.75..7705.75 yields 0.08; 16.6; 15.9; 17.5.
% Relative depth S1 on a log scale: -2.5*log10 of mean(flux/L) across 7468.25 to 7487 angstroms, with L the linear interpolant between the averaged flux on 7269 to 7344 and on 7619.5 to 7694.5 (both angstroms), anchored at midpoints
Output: 0.025 mag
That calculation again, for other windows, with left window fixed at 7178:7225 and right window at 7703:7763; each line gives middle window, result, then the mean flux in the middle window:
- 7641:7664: -0.120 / 18.6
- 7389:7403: 0.021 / 16.1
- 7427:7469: -0.053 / 17.3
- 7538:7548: 0.042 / 15.9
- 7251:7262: -0.006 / 16.4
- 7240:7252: -0.054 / 17.2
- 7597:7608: -0.066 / 17.7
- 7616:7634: -0.035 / 17.2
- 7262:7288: 0.016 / 16.1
